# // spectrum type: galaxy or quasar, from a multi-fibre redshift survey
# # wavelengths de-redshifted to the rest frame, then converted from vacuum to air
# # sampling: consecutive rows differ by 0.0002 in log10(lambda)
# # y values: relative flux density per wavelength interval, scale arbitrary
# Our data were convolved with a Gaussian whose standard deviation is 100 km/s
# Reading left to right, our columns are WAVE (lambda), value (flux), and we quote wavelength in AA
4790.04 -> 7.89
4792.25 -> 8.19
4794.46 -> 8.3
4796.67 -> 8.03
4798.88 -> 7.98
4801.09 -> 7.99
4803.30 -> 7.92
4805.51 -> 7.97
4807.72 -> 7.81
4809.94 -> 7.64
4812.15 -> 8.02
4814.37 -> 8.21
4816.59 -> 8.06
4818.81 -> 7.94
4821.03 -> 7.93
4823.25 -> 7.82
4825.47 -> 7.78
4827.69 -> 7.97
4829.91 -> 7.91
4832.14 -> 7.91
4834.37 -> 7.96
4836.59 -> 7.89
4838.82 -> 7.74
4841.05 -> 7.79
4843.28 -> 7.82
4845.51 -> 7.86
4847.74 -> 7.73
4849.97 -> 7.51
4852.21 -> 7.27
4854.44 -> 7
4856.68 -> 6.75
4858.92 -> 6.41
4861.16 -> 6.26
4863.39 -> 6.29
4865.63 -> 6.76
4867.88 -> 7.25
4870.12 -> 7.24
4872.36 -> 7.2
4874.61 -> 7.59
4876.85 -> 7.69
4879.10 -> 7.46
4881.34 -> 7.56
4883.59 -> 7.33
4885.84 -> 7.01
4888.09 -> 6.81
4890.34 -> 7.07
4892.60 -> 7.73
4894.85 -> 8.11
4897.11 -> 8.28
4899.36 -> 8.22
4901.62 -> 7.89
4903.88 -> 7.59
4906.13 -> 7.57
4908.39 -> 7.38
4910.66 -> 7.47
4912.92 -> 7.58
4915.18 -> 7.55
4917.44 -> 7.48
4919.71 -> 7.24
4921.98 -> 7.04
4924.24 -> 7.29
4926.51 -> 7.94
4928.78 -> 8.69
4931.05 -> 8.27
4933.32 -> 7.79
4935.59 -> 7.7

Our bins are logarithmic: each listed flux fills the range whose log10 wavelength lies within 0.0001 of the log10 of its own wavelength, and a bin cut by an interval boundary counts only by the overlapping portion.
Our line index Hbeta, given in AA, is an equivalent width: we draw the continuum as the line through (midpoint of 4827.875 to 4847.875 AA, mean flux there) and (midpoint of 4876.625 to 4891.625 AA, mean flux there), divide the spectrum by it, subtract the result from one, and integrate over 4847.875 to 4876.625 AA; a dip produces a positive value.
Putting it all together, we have 2.0 AA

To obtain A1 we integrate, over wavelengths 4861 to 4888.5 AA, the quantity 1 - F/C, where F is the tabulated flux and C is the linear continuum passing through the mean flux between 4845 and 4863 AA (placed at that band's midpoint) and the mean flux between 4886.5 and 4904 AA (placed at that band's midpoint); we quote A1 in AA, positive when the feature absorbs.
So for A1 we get 0.8 AA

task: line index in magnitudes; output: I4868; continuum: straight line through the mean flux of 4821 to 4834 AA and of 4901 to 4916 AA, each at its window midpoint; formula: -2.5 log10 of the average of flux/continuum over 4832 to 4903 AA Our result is 0.05 mag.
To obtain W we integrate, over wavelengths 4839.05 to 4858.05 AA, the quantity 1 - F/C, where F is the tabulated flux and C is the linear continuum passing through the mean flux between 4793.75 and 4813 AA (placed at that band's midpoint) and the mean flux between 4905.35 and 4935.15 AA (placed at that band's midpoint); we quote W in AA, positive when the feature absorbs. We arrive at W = 0.9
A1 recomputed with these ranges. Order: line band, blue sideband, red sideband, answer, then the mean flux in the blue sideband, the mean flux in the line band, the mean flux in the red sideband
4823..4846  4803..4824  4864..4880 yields -0.5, 7.93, 7.86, 7.28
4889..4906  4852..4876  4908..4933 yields -1.1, 6.91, 7.81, 7.64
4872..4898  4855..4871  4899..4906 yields -0.6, 6.71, 7.49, 7.82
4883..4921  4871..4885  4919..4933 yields 0.3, 7.46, 7.55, 7.76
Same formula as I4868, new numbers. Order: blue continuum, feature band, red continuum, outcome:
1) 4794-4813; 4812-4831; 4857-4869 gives -0.058 mag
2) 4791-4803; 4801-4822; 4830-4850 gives 0.006 mag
